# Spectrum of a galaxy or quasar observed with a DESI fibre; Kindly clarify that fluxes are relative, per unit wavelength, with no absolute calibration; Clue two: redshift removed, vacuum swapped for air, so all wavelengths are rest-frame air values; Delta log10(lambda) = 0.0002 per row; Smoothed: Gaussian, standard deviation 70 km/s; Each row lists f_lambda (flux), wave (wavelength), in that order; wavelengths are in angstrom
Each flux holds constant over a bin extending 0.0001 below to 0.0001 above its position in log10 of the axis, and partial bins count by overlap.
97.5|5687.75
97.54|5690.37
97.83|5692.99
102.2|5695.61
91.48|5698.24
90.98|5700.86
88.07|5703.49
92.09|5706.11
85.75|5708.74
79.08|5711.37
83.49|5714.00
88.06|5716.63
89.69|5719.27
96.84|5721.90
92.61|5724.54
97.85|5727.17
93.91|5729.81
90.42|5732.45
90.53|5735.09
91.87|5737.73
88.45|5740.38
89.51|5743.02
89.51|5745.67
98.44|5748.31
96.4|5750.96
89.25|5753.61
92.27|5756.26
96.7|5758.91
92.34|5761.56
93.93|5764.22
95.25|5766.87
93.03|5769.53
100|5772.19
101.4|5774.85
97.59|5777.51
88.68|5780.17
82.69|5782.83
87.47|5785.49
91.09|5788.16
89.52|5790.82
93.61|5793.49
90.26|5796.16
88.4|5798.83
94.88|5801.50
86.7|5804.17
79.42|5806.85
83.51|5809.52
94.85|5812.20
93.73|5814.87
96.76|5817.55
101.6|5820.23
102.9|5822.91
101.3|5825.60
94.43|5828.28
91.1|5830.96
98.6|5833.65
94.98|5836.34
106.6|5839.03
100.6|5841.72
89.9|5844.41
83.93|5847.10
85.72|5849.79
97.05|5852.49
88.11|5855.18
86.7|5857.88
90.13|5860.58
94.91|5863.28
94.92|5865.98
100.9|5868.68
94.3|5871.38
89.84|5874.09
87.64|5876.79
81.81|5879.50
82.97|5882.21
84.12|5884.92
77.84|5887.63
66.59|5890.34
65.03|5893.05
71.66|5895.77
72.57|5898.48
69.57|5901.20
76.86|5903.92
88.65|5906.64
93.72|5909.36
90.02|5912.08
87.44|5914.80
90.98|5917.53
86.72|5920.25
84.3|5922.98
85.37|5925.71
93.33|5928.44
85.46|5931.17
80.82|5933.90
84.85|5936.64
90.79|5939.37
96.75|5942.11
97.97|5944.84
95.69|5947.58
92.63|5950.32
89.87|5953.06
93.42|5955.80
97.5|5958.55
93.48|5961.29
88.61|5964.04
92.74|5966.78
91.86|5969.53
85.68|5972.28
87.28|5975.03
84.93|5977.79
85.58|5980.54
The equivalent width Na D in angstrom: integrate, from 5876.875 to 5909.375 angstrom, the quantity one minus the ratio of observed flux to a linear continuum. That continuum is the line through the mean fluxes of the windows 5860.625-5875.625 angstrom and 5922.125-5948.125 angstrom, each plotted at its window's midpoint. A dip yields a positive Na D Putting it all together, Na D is 5.4 angstrom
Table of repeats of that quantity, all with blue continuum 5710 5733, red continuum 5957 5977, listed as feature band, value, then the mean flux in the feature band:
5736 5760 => -0.6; 92.4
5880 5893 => 2.0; 76.9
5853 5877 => -0.5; 92.3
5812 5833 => -1.6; 97.3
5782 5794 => 0.2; 88.8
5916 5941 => 1.0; 87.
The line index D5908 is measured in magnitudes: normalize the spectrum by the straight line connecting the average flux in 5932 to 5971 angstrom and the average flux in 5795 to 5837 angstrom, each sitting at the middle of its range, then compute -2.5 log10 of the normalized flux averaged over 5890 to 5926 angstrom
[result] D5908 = 0.14 mag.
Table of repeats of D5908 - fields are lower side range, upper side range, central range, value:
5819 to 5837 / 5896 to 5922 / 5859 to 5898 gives 0.06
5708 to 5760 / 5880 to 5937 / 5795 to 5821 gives -0.04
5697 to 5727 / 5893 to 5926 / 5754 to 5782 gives -0.09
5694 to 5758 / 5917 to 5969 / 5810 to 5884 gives -0.03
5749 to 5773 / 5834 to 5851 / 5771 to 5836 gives 0.01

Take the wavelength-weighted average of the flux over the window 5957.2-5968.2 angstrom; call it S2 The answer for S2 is 93.1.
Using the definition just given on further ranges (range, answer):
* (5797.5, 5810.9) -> 86.6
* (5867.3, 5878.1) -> 93.2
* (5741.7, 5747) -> 89.6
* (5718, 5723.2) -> 93.4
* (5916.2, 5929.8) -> 88.1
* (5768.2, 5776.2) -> 98.1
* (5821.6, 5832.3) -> 97.4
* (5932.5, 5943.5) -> 88.3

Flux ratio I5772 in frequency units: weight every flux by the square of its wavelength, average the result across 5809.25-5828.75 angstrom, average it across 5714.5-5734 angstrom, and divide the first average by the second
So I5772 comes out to 1.08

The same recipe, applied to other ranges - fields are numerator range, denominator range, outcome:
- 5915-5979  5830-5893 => 1.04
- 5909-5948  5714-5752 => 1.04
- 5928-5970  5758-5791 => 1.04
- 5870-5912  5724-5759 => 0.92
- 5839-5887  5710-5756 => 1.04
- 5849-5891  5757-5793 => 0.98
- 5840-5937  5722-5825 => 0.96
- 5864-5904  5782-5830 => 0.91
